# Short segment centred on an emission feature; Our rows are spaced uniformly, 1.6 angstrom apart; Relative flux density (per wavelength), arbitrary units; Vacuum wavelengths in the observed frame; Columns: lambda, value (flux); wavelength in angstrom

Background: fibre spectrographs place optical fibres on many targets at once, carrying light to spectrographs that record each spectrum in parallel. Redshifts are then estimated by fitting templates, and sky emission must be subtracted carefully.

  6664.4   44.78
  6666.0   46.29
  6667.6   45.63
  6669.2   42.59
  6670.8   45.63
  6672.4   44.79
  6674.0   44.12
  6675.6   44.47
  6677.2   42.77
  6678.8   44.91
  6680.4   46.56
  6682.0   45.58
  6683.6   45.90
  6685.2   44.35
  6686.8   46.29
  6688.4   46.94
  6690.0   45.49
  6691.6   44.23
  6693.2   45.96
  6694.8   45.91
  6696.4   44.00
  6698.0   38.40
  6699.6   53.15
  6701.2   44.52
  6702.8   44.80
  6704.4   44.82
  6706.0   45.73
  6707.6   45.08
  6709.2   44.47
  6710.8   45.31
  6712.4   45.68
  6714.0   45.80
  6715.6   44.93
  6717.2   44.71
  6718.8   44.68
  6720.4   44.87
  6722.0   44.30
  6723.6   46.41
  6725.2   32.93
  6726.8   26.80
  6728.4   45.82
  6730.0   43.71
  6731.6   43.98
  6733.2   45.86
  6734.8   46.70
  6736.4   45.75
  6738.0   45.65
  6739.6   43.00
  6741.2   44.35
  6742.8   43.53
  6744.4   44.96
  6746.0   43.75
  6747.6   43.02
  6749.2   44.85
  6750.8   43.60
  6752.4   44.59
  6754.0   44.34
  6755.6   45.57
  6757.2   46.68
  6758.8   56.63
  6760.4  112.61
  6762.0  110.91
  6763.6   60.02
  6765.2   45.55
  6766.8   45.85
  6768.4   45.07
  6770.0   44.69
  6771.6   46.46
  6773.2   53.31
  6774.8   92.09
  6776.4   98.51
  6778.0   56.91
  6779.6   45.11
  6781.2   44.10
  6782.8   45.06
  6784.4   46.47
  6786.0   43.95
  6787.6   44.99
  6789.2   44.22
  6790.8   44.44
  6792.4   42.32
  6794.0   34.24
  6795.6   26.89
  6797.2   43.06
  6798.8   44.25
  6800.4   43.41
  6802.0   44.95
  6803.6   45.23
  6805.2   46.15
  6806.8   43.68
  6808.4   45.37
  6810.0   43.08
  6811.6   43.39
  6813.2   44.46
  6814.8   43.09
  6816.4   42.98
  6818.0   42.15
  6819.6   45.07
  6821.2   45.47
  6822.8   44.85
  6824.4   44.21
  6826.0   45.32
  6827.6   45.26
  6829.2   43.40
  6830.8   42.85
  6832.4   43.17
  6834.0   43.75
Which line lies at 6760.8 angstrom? [S II] 6716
